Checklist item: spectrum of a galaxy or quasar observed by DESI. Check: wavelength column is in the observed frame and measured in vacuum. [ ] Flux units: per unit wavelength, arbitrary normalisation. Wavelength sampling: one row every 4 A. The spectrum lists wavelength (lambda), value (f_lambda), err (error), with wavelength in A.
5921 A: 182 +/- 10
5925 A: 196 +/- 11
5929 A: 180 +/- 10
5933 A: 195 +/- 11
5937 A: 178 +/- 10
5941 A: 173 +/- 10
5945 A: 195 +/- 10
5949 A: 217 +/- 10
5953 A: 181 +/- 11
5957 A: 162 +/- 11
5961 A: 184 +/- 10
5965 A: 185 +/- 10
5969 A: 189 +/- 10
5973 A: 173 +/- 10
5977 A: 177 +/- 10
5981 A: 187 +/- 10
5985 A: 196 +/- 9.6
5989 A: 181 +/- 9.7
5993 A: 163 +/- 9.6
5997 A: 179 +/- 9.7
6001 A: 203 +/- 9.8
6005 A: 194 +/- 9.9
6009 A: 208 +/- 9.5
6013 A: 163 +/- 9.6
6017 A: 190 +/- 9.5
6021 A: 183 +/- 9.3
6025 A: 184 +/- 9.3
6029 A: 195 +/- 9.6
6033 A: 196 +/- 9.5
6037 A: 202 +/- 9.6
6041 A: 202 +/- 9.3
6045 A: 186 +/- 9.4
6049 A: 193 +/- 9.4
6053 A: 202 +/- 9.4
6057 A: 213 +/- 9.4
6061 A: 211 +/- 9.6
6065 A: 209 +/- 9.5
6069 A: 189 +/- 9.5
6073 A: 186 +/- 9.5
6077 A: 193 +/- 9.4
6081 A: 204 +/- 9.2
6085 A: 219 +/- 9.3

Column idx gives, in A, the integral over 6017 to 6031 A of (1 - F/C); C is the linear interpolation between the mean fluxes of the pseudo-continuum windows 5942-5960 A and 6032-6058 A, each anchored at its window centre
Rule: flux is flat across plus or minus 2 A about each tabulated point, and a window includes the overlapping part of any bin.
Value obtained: 0.6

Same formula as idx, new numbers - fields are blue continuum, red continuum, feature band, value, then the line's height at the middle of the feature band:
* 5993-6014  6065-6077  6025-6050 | -0.6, 190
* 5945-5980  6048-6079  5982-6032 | 1.1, 191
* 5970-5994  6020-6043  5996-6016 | -0.3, 187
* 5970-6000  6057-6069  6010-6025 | 0.8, 192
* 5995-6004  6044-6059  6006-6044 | 0.8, 195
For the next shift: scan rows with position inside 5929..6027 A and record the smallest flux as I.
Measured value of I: 162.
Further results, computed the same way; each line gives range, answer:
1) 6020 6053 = 183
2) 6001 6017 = 163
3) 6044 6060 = 186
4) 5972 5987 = 173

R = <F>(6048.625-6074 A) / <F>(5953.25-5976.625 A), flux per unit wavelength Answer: 1.1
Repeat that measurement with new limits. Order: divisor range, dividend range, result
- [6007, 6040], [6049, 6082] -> 1.05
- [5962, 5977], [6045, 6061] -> 1.11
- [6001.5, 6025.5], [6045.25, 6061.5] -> 1.07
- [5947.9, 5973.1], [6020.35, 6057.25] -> 1.06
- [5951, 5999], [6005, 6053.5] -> 1.07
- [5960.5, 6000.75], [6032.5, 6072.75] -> 1.10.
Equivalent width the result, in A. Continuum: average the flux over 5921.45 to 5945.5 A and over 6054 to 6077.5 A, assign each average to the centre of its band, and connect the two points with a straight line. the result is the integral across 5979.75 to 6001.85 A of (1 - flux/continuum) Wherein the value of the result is 0.9 A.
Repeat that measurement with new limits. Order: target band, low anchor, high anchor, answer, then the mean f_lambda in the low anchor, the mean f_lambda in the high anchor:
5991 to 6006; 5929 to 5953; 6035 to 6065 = 0.9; 190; 202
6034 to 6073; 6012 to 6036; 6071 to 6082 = -1.9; 187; 193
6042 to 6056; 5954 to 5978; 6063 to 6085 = -0.1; 178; 198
